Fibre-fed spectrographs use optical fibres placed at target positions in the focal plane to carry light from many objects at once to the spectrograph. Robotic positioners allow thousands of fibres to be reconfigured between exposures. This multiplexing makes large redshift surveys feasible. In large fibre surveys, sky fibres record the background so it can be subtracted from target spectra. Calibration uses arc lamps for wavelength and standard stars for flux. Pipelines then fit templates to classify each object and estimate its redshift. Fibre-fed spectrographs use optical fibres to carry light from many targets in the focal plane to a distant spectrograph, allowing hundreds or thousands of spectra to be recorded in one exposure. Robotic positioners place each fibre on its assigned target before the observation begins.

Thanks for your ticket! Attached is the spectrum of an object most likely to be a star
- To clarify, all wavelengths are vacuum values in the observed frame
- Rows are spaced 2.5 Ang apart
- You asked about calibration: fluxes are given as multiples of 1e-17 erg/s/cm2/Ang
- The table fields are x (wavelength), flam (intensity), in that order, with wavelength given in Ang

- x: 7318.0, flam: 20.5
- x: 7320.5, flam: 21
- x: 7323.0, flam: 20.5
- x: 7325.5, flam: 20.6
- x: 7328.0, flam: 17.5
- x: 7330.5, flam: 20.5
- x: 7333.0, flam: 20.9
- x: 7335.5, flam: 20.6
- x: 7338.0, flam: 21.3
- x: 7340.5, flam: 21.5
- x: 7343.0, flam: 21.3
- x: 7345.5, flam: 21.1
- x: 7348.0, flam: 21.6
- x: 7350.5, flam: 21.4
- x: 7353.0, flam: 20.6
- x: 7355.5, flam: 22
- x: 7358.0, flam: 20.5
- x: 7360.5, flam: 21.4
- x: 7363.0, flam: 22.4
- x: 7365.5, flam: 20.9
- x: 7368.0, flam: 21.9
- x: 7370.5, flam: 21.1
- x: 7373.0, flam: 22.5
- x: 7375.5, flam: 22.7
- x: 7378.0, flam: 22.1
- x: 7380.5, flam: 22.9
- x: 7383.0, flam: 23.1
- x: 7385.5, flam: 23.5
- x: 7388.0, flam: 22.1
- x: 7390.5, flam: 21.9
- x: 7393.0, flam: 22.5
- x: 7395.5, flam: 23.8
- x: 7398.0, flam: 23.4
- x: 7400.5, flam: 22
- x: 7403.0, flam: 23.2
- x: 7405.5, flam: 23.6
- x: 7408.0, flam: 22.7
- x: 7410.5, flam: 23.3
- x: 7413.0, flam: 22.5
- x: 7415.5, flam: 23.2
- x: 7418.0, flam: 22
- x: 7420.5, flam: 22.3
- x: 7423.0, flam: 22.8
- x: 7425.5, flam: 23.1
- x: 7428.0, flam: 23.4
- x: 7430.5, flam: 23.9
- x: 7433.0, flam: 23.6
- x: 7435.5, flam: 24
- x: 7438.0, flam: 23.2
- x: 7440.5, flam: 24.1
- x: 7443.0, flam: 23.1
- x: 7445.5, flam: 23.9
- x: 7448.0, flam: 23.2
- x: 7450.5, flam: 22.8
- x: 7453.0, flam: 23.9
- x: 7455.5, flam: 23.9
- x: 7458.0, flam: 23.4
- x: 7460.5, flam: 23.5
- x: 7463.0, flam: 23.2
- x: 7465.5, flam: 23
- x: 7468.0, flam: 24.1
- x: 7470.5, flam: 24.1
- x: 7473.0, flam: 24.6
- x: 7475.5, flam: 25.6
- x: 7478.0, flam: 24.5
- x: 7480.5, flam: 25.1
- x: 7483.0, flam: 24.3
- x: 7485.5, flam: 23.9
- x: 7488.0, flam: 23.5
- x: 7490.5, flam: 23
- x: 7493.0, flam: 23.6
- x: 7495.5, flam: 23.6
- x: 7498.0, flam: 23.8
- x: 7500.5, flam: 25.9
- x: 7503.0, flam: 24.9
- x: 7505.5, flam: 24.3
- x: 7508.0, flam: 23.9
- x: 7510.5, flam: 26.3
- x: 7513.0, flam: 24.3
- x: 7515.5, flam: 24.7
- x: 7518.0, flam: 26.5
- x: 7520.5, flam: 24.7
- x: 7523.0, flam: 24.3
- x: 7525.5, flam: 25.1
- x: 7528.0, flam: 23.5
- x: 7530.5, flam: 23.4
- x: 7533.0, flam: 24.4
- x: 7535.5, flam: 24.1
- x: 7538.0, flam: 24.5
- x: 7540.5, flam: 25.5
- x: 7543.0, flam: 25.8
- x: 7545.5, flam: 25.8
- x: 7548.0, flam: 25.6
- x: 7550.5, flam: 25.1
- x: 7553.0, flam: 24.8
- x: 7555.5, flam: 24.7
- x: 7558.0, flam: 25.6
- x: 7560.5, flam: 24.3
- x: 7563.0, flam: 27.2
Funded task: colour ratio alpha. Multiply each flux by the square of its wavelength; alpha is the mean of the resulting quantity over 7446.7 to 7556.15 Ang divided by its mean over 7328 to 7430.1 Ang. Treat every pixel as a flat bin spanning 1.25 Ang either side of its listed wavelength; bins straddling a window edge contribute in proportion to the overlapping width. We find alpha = 1.14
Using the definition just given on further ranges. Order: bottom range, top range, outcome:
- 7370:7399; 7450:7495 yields 1.08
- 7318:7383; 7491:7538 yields 1.20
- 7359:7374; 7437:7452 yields 1.10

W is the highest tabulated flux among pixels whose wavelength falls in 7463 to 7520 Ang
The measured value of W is 26.5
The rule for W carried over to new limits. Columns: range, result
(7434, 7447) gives 24.1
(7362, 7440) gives 24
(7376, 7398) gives 23.8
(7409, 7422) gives 23.3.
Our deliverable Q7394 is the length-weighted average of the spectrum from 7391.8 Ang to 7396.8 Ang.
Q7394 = 23.2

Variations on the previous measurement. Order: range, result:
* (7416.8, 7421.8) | 22.2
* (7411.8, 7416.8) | 22.8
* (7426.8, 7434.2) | 23.6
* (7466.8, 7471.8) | 24.1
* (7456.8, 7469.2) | 23.4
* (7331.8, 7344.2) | 21.1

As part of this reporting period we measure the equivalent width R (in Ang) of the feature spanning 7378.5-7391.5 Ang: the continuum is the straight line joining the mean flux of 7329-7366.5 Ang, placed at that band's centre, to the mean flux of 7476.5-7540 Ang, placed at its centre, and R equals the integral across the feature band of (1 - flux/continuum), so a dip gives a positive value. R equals -0.4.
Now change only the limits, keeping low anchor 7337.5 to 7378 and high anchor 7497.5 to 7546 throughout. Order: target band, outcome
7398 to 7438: -0.6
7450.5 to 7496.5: -0.2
